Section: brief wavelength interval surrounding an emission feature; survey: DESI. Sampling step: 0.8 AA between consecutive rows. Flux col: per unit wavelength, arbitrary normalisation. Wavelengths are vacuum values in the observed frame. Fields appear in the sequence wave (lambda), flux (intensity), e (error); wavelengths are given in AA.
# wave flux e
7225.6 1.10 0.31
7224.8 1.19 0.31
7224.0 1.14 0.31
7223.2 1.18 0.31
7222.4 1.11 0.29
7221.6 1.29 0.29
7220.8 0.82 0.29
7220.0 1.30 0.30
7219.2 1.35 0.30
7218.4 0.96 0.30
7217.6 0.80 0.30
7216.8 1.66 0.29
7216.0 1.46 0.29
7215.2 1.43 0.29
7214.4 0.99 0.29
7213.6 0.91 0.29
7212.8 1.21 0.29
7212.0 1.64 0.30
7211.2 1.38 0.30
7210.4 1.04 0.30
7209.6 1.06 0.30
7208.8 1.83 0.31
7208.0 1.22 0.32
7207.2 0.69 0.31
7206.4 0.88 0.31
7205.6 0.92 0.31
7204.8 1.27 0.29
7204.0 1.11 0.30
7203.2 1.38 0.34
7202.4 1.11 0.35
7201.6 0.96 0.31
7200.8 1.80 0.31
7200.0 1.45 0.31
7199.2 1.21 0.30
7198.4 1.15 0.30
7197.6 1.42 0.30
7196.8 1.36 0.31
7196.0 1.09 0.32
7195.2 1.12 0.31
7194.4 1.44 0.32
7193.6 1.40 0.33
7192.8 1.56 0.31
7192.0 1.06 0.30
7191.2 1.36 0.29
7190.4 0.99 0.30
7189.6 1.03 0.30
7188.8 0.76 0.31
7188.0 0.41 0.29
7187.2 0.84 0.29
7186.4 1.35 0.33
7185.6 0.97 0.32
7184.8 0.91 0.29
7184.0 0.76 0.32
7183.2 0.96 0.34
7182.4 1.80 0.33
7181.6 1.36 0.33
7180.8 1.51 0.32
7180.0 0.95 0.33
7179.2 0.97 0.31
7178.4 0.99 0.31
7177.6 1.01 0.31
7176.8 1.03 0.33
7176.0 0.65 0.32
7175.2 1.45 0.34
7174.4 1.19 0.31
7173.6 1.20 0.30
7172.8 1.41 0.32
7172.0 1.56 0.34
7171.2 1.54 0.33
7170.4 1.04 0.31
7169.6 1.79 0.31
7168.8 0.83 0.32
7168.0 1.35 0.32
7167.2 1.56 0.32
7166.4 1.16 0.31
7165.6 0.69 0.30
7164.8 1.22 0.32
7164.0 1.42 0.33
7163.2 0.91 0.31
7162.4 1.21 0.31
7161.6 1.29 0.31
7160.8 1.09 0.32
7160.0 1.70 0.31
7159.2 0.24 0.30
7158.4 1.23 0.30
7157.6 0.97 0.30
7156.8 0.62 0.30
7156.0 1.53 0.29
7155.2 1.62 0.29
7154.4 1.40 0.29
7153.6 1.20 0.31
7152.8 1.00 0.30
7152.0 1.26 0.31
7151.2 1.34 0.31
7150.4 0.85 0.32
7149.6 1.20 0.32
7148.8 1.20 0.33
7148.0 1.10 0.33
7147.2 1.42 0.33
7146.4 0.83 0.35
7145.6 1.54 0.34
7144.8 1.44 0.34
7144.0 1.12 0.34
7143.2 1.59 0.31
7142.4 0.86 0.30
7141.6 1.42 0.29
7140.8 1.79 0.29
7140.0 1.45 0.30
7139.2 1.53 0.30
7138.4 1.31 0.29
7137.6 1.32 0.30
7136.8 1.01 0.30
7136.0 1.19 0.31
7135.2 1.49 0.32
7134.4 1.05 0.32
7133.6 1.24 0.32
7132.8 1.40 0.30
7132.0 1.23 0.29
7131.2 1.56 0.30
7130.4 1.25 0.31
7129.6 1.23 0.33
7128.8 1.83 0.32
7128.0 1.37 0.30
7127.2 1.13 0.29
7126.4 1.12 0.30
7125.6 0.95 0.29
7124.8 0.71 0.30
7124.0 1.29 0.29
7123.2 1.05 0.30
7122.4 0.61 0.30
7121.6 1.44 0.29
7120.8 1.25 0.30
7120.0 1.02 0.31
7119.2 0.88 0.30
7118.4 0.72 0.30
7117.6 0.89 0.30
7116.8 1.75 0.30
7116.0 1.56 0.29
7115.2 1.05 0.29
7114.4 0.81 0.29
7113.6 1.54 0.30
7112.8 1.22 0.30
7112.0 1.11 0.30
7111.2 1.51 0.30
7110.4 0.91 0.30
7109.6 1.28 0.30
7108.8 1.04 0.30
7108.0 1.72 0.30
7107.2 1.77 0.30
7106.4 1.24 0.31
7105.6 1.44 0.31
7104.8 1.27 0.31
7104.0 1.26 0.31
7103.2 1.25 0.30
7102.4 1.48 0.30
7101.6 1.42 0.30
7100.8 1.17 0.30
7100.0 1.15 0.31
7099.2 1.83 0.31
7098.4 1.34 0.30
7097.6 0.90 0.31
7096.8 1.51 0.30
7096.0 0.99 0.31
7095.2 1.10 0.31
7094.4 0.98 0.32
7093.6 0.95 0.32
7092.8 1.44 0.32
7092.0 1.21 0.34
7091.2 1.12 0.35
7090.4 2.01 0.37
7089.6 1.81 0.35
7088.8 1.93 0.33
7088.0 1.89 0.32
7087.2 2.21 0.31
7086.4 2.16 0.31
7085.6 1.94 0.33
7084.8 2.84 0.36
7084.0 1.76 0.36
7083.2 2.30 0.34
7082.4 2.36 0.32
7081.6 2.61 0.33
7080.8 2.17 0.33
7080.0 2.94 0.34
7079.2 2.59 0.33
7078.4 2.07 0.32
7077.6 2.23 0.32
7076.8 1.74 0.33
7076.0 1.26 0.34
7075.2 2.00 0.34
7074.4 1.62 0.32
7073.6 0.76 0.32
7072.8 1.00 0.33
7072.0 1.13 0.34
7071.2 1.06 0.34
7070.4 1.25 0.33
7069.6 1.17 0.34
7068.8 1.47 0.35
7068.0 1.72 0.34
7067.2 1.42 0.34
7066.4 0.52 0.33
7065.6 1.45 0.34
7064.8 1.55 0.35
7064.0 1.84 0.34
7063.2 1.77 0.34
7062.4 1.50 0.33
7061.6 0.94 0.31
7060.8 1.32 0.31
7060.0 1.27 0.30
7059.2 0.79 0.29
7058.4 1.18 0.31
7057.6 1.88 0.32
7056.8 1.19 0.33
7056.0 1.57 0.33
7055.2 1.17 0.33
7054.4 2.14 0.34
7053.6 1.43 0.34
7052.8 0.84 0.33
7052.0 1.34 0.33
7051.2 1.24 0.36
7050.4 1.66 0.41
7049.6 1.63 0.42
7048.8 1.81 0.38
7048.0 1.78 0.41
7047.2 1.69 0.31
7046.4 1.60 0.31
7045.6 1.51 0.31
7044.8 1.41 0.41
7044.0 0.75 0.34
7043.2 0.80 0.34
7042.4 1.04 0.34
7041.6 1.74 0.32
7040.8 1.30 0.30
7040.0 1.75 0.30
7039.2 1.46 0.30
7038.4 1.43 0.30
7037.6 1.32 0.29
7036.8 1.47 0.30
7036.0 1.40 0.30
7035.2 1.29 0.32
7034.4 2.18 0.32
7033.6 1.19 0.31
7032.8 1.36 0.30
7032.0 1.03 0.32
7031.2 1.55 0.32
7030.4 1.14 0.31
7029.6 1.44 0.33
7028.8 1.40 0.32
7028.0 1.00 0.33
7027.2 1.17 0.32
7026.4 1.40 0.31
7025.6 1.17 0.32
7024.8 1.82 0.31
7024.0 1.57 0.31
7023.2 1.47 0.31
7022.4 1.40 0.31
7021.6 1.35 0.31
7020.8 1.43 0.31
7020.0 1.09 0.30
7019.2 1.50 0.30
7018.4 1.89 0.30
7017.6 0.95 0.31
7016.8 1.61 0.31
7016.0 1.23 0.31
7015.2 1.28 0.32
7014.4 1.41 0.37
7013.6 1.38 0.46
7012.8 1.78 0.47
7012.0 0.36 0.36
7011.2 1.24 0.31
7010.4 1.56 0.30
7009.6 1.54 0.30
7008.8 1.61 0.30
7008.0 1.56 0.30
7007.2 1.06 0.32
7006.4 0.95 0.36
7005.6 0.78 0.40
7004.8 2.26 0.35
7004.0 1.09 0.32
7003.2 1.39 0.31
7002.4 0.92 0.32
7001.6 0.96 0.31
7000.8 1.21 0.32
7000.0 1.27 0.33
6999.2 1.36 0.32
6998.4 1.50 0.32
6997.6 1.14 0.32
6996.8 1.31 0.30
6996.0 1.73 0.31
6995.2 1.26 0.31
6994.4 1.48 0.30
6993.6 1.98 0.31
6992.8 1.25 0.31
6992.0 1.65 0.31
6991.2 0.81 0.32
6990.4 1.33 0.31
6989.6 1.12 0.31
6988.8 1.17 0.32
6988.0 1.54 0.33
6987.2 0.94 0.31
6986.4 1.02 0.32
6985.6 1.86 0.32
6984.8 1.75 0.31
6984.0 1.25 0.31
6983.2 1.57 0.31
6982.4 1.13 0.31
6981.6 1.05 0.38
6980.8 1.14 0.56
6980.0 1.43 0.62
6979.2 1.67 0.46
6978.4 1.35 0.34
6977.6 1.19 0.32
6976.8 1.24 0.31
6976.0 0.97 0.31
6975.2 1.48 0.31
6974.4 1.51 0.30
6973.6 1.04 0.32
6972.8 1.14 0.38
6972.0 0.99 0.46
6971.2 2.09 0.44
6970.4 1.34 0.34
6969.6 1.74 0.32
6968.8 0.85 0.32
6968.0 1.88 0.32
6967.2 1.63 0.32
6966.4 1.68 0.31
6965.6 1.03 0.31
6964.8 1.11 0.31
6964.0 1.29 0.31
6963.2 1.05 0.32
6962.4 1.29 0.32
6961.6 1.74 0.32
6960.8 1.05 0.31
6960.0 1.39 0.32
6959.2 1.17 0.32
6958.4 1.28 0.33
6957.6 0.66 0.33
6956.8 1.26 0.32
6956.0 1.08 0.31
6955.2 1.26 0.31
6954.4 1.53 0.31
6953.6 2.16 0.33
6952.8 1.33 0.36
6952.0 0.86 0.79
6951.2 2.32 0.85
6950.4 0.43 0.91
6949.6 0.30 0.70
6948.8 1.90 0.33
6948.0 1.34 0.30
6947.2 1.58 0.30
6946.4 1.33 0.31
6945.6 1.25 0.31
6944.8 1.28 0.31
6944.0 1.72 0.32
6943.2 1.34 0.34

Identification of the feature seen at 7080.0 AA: [O II] 3727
